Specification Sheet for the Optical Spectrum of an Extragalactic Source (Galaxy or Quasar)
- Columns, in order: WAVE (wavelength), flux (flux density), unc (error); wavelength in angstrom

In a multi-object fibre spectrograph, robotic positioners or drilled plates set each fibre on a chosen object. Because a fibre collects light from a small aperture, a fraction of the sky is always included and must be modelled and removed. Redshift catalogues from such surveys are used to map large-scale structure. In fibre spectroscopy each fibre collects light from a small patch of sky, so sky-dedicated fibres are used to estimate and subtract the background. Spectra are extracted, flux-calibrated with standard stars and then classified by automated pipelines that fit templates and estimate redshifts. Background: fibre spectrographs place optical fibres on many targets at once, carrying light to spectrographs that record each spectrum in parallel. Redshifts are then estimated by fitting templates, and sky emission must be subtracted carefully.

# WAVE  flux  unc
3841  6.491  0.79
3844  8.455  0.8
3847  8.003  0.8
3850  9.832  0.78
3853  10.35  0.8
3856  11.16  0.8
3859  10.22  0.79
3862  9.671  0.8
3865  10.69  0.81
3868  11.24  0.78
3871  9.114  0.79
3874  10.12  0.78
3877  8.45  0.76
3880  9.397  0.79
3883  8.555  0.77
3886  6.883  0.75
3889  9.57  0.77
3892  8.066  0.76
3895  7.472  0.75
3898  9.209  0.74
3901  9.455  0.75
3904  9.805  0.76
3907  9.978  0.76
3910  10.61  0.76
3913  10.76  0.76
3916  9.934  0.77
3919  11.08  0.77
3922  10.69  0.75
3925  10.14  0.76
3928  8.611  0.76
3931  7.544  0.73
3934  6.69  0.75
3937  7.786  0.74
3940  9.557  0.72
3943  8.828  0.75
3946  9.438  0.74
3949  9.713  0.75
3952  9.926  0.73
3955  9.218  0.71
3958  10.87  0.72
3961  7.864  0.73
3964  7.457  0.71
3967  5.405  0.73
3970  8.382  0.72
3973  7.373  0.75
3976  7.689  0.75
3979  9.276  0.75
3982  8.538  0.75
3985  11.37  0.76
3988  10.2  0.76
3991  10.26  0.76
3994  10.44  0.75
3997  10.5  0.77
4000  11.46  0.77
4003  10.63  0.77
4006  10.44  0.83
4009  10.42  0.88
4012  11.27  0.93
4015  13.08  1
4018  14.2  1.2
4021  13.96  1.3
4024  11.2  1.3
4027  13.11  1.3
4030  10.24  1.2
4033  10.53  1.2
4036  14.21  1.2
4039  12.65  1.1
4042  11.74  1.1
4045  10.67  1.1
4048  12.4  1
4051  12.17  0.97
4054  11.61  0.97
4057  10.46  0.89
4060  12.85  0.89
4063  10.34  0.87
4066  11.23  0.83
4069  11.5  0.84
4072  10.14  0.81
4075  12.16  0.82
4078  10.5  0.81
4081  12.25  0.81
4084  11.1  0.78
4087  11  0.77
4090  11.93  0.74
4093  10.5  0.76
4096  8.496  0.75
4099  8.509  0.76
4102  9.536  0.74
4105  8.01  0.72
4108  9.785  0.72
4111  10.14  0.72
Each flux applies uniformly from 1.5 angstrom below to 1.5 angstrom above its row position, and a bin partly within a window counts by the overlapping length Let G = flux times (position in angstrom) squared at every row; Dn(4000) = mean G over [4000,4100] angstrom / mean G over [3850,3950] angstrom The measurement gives 1.31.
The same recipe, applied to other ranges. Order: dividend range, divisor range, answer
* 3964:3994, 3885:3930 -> 0.96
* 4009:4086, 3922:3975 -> 1.45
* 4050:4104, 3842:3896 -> 1.30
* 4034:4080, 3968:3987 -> 1.39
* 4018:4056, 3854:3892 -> 1.38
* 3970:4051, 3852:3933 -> 1.23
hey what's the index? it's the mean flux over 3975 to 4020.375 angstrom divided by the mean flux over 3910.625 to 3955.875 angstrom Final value 1.15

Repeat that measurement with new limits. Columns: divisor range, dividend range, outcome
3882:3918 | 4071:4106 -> 1.13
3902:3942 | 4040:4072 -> 1.21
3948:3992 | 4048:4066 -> 1.30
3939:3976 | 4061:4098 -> 1.27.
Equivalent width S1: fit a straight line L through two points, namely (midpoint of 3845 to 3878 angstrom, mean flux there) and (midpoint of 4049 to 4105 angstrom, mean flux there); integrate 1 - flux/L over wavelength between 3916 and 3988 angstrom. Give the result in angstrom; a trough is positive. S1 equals 9.74 angstrom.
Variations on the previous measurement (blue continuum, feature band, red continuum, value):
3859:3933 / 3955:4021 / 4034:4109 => 2.3 angstrom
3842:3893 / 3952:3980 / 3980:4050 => 6.5 angstrom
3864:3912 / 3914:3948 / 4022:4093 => 2.4 angstrom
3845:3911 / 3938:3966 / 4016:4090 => 3.5 angstrom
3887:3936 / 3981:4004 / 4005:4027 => 2.2 angstrom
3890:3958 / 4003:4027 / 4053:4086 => -3.4 angstrom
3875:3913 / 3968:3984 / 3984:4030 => 3.8 angstrom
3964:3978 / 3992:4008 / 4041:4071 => -3.6 angstrom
